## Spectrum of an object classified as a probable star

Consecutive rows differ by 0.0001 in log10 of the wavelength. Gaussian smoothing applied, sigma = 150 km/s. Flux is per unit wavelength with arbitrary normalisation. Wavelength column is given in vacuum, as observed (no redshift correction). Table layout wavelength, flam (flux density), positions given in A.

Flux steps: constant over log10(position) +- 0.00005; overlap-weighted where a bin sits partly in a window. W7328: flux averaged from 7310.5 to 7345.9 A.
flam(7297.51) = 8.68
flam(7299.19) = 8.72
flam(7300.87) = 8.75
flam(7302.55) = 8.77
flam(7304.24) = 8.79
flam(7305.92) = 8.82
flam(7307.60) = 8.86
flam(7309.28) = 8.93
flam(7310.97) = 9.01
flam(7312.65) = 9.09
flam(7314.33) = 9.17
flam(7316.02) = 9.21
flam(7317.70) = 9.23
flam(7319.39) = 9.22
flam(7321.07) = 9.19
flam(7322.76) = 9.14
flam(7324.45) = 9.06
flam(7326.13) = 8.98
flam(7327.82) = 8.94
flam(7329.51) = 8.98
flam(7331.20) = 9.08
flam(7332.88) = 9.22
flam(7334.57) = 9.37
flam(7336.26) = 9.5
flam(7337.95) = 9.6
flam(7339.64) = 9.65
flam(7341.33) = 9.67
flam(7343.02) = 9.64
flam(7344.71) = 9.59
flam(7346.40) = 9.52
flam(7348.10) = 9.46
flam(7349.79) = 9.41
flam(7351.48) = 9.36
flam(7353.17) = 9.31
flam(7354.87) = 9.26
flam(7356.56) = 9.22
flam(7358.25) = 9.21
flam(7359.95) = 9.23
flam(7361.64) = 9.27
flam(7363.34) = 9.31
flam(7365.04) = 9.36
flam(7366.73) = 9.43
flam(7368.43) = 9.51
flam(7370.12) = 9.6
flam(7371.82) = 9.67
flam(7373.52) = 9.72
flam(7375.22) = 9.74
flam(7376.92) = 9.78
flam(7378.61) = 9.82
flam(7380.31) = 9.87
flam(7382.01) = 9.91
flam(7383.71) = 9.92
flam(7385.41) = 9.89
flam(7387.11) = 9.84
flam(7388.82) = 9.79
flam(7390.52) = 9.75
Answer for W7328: 9.27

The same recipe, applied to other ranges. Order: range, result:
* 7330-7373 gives 9.42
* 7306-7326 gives 9.09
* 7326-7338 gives 9.19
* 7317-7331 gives 9.09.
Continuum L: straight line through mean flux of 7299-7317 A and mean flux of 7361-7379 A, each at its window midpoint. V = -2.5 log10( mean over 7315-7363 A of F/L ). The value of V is -0.01 mag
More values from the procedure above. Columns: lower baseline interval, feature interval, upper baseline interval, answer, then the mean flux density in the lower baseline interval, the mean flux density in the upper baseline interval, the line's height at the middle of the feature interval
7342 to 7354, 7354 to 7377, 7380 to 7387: 0.03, 9.47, 9.89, 9.68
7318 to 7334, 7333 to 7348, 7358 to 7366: -0.04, 9.1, 9.28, 9.17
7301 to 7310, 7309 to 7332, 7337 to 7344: 0.01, 8.83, 9.64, 9.17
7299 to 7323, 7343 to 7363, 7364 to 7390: 0.01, 9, 9.72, 9.46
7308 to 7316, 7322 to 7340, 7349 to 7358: -0.01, 9.05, 9.31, 9.17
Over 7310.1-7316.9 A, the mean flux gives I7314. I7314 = 9.12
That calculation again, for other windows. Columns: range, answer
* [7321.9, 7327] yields 9.05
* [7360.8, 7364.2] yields 9.27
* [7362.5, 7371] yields 9.45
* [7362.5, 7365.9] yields 9.34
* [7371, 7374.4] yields 9.68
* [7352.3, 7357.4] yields 9.26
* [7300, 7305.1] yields 8.76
